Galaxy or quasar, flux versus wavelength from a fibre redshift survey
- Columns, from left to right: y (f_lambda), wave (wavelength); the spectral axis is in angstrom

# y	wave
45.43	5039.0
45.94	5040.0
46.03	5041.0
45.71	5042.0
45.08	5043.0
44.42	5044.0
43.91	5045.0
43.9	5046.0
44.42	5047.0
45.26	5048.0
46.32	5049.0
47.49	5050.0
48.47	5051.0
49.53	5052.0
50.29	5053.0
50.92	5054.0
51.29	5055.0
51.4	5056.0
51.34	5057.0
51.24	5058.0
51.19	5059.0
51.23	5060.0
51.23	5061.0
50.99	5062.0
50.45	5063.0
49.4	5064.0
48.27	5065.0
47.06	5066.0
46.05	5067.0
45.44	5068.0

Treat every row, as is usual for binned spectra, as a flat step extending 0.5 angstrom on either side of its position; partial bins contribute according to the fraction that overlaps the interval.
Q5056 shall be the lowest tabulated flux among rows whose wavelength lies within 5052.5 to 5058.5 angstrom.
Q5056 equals 50.29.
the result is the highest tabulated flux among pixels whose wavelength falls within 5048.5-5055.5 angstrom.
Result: 51.29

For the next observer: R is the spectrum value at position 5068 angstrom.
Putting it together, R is 45.44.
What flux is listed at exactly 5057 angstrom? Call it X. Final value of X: 51.34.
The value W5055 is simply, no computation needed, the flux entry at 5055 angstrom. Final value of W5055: 51.29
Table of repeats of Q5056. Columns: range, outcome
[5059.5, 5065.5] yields 48.27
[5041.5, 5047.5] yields 43.9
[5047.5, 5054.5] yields 45.26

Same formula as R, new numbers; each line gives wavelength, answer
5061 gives 51.23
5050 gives 47.49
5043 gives 45.08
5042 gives 45.71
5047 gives 44.42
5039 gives 45.43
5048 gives 45.26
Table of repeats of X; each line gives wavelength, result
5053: 50.29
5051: 48.47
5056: 51.4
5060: 51.23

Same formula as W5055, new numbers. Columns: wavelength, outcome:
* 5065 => 48.27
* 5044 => 44.42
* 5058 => 51.24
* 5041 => 46.03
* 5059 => 51.19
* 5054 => 50.92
